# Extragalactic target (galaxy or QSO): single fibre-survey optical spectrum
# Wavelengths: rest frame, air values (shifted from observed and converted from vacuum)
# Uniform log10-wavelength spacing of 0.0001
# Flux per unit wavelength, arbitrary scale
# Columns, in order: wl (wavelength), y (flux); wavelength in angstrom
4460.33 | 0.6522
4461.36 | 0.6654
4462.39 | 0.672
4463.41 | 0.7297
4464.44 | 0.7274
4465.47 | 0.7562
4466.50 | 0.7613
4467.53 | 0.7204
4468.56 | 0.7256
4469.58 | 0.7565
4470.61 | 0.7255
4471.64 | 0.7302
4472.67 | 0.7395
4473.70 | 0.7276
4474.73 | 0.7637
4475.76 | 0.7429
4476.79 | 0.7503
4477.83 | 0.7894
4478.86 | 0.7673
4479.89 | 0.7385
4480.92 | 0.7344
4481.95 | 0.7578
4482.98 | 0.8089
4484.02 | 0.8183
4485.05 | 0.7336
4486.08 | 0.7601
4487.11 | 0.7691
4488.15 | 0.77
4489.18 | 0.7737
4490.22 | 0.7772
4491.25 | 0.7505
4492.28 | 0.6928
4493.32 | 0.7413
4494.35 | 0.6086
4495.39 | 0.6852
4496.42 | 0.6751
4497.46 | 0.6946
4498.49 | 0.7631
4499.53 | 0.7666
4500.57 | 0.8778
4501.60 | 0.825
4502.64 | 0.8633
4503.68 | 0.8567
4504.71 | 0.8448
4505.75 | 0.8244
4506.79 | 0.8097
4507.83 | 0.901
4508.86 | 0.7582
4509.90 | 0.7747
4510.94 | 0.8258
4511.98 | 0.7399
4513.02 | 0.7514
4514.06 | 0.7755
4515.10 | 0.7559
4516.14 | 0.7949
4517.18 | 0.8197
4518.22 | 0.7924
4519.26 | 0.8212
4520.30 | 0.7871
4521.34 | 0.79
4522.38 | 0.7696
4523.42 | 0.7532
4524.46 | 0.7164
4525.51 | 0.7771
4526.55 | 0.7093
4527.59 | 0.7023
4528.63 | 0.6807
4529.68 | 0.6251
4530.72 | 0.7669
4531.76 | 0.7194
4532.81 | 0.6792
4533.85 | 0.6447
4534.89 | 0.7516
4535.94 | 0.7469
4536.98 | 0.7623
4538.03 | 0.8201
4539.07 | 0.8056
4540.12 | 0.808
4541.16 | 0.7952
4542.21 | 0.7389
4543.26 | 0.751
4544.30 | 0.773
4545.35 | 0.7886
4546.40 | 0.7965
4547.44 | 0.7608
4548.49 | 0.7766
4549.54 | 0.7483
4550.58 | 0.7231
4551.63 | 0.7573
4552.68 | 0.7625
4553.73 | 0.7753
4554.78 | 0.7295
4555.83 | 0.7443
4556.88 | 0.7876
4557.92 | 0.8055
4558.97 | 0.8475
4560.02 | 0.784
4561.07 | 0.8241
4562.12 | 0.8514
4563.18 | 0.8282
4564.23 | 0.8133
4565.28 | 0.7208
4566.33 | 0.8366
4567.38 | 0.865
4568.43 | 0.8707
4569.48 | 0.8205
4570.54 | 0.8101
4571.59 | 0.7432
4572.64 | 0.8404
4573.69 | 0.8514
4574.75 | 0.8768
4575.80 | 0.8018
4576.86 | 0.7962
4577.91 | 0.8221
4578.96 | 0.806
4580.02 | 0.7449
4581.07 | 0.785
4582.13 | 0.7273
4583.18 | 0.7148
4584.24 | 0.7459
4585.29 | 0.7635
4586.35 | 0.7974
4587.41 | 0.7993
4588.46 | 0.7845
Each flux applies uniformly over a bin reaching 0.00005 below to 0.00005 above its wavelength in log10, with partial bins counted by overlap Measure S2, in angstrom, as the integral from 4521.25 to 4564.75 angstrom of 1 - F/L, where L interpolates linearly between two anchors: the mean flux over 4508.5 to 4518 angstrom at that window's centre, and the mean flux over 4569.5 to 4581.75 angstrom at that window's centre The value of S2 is 1.65 angstrom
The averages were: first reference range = 0.778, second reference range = 0.806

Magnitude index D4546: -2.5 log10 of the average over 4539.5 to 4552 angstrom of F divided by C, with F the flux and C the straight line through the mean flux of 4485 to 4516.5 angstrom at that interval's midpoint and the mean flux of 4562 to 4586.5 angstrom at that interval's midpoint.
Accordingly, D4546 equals 0.030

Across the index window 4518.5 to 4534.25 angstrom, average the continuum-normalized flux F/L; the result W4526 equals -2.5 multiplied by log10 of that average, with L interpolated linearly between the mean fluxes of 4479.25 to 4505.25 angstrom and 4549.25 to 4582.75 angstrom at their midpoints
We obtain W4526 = 0.07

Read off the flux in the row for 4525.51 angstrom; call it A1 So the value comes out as 0.7771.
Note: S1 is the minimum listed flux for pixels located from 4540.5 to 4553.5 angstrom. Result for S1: 0.7231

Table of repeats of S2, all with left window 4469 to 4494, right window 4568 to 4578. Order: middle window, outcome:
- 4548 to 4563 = 0.53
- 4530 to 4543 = 0.72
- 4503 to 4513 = -0.50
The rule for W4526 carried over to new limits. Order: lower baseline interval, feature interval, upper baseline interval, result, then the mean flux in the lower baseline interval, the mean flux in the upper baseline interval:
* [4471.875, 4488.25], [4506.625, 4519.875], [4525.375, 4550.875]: -0.06 mag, 0.76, 0.746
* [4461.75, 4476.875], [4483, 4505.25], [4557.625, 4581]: -0.01 mag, 0.735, 0.816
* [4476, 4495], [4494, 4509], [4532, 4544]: -0.05 mag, 0.751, 0.754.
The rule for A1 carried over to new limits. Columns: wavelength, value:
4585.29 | 0.7635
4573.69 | 0.8514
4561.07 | 0.8241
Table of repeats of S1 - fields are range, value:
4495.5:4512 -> 0.6751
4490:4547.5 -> 0.6086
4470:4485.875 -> 0.7255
